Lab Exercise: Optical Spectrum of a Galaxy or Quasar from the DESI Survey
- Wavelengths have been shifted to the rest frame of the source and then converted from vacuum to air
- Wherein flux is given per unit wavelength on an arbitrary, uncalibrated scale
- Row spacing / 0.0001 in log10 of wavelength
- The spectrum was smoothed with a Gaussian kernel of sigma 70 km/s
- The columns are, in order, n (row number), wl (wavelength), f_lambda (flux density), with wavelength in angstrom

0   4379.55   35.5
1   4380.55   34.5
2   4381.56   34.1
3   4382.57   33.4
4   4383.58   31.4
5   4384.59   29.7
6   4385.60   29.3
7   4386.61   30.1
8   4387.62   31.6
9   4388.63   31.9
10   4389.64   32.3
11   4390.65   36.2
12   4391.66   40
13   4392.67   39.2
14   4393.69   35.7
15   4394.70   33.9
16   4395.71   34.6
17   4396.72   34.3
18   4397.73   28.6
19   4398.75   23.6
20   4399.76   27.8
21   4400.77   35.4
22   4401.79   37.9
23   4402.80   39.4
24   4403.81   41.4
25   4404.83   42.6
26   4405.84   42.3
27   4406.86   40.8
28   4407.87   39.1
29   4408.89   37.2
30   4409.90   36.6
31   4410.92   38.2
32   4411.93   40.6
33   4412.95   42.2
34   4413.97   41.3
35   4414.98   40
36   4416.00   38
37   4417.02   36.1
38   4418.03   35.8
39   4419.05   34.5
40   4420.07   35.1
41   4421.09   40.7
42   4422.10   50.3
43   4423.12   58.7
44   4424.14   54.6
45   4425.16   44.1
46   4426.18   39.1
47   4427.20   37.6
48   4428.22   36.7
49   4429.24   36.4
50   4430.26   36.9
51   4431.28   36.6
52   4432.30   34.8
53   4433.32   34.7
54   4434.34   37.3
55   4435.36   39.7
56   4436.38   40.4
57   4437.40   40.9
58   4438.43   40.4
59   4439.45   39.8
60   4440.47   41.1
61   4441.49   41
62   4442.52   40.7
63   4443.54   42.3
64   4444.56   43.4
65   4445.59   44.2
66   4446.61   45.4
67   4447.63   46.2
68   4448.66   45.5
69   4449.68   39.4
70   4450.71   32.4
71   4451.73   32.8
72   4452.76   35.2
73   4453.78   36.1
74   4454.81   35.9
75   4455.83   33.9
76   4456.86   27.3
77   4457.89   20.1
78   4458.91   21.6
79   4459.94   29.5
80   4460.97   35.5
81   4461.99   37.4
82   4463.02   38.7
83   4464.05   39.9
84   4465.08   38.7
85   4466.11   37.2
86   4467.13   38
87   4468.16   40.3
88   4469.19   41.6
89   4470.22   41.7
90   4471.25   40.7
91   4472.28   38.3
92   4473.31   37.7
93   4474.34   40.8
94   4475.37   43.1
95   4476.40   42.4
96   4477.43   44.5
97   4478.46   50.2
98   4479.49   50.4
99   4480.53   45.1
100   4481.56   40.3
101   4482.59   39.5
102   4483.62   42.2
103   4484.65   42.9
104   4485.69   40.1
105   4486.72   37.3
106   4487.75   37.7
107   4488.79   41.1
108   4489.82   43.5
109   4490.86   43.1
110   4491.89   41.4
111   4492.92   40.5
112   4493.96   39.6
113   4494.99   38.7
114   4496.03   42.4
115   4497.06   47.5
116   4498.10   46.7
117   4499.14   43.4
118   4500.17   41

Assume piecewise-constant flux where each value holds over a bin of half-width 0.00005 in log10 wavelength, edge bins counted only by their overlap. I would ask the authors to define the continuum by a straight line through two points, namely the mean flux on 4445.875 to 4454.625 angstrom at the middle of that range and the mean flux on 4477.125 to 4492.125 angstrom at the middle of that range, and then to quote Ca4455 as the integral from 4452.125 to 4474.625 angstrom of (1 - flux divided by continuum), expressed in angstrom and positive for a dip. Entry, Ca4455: 2.69 angstrom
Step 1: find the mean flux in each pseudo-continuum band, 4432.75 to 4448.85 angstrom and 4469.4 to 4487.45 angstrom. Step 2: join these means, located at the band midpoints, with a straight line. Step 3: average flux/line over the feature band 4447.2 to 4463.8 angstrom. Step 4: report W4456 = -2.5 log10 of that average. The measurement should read 0.21 mag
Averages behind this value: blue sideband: 41.3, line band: 34.2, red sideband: 42.1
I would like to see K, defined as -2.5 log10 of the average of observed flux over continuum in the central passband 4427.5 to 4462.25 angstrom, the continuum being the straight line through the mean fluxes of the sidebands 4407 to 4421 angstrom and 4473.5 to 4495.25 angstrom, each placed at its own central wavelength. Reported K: 0.08 mag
